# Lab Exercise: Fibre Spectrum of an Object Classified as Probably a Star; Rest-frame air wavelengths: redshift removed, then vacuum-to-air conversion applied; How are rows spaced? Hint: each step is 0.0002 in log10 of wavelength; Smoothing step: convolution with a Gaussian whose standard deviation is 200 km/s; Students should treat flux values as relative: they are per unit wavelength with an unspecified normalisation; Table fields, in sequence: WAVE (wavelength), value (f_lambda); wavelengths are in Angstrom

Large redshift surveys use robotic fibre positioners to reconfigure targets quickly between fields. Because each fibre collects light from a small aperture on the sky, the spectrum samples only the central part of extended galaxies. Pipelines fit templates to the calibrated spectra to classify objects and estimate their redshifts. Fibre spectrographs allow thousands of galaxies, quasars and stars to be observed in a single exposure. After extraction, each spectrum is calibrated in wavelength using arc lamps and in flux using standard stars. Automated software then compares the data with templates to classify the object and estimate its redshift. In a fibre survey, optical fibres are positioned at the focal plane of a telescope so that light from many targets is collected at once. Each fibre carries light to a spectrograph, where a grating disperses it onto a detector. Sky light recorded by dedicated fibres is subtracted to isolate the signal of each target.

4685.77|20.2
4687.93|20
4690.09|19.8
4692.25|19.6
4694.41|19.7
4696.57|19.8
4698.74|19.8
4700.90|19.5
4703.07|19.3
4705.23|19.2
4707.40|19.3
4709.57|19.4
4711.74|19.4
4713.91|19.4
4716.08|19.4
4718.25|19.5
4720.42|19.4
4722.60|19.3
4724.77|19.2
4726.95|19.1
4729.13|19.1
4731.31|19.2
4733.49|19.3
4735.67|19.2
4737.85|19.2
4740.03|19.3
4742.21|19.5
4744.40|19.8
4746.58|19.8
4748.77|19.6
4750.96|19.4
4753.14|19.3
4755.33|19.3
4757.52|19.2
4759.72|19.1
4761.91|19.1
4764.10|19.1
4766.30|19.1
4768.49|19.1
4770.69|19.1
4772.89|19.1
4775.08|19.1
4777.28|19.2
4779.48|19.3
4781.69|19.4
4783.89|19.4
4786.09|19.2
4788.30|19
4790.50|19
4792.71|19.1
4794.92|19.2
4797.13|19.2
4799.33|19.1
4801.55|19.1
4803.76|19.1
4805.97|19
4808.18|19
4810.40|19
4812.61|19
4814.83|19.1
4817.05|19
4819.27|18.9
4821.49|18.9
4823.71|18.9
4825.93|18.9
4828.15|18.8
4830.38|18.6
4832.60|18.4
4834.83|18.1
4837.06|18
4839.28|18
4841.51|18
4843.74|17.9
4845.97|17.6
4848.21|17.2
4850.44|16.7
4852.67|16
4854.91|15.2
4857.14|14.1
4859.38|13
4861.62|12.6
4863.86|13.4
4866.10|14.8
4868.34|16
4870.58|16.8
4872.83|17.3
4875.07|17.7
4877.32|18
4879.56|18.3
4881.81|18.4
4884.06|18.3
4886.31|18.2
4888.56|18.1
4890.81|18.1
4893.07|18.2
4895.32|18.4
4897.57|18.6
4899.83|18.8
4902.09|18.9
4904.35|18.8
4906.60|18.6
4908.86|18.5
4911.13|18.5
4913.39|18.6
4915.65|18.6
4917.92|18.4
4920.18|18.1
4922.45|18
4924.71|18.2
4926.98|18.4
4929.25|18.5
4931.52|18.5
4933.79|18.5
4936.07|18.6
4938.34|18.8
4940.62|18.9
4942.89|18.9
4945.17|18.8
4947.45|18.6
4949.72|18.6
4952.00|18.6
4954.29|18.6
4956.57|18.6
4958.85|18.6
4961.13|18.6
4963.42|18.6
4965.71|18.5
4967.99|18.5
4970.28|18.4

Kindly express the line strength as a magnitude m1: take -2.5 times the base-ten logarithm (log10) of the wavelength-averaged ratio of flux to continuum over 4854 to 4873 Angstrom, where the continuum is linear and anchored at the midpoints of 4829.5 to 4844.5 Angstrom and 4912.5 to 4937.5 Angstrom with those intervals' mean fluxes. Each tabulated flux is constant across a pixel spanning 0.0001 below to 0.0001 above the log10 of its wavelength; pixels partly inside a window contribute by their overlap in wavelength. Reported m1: 0.236 mag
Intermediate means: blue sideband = 18.1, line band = 14.7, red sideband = 18.4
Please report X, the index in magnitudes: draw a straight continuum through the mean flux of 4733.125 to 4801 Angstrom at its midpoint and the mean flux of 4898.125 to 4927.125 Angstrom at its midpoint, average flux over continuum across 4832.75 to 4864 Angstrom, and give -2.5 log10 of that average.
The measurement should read 0.158 mag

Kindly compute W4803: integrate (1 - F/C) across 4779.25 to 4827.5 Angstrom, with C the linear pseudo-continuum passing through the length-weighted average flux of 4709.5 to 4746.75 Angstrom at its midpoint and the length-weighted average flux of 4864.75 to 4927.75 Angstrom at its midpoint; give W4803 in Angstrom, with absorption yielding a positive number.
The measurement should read -0.8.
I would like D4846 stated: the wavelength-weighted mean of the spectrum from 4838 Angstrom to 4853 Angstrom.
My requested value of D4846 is 17.4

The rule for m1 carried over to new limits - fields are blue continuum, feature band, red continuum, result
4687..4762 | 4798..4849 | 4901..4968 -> 0.024 mag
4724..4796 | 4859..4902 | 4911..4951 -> 0.098 mag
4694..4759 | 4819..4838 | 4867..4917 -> 0.002 mag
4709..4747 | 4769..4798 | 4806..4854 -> -0.023 mag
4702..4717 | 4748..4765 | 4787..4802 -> -0.003 mag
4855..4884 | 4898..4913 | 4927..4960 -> -0.086 mag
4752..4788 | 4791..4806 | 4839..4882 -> -0.049 mag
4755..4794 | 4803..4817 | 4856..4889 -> -0.053 mag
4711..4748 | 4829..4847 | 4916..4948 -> 0.048 mag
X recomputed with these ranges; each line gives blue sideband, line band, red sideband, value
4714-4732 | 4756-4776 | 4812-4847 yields -0.01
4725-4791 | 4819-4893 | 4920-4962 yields 0.10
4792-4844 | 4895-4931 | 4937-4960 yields 0.01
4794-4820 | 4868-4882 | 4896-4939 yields 0.07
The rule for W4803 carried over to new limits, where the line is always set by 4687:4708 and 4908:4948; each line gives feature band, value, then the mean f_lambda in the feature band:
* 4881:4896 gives 0.38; 18.2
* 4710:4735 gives 0.24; 19.3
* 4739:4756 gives -0.12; 19.5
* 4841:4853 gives 1.03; 17.3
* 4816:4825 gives 0.05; 18.9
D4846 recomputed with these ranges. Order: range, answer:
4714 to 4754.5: 19.4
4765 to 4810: 19.1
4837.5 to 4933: 17.5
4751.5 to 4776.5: 19.2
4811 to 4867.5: 17.2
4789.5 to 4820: 19.1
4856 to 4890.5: 16.4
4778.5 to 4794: 19.2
